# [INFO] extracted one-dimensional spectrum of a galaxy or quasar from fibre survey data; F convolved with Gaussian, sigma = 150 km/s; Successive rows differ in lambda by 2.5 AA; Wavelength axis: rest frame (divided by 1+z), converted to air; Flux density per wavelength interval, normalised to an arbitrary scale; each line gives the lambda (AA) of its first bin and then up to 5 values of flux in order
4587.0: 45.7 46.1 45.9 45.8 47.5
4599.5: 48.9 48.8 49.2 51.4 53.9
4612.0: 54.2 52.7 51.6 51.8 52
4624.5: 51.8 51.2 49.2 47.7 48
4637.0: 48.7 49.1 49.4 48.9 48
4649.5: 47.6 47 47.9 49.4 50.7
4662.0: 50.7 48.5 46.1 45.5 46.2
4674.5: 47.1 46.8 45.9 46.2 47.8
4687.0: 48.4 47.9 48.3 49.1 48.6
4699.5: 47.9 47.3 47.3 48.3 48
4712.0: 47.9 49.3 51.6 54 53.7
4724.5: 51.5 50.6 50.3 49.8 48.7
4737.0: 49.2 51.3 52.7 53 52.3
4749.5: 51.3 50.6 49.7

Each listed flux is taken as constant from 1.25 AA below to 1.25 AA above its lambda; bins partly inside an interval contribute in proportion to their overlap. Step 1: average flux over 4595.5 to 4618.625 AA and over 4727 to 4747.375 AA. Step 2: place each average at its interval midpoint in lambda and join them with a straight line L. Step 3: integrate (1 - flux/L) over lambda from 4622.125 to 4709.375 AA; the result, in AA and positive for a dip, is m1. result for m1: 4.49 AA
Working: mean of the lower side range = 50.9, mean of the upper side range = 50.8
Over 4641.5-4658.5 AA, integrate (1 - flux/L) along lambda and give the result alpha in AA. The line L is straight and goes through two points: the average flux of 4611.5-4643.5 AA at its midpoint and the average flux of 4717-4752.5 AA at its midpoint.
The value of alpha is 0.8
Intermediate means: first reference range 50.5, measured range 48.3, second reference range 51.4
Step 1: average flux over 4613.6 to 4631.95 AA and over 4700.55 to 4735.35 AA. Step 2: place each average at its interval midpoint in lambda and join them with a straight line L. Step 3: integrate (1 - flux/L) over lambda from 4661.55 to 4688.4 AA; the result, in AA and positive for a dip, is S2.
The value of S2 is 1.8 AA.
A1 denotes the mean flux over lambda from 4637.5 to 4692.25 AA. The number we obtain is 47.9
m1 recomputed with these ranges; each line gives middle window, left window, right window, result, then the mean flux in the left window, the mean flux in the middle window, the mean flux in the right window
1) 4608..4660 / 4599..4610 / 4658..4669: -0.5 AA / 50.3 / 50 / 48.8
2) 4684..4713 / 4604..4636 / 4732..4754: 1.7 AA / 51.2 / 48.1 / 51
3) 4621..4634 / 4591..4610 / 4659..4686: -0.5 AA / 48.8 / 50.2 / 47.3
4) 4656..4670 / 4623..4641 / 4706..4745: 0.3 AA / 49.4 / 48.6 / 50.6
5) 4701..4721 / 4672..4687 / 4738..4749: 0.1 AA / 46.9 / 49.3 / 52.2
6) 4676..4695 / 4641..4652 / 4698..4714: 0.2 AA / 48.3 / 47.5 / 47.9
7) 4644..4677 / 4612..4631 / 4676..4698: 0.9 AA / 51.6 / 47.9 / 47.7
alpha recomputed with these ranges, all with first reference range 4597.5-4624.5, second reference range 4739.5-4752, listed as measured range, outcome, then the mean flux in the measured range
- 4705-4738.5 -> 1.14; 50.2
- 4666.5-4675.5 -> 0.95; 46.2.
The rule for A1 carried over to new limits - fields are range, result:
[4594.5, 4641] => 50.3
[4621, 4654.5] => 49.1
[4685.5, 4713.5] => 48.1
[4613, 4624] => 52.1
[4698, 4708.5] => 47.7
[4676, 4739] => 49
